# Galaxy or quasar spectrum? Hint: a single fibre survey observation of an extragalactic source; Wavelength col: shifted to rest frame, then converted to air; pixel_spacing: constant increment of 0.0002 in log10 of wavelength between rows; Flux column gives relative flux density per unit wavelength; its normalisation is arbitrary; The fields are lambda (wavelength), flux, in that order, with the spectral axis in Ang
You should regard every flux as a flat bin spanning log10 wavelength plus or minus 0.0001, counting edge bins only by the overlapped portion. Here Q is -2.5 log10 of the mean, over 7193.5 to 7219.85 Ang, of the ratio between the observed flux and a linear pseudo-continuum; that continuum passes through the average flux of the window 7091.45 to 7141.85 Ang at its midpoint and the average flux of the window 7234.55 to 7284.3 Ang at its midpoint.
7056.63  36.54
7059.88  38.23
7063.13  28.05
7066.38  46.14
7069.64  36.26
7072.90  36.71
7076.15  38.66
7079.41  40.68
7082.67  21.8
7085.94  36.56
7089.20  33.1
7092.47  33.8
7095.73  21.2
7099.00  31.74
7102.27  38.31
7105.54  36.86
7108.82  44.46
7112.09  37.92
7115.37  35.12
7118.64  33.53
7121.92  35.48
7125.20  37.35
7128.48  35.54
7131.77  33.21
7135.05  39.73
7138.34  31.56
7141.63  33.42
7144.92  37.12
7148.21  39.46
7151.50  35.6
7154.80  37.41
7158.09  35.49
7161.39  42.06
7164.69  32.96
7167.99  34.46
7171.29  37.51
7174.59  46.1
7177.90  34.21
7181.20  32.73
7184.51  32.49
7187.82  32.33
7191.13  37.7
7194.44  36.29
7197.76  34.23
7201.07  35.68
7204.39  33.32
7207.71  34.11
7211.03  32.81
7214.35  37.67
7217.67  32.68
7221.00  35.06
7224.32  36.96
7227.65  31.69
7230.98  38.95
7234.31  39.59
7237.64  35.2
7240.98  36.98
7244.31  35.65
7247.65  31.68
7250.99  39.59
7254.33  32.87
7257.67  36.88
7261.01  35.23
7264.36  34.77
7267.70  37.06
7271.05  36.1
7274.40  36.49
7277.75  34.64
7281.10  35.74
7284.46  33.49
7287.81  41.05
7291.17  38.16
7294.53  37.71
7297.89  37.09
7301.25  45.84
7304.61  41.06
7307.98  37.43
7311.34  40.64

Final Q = 0.03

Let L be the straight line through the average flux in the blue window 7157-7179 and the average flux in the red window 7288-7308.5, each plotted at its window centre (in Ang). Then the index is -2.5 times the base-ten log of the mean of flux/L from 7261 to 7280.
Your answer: 0.10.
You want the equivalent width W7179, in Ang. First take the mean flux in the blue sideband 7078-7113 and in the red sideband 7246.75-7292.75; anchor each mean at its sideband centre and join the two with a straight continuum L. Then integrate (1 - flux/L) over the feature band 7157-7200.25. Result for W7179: -1.25 Ang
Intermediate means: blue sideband 34.1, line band 36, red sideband 36.1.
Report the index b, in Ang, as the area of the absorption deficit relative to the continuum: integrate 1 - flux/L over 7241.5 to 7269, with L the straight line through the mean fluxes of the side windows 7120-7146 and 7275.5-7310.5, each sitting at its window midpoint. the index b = 1.5 Ang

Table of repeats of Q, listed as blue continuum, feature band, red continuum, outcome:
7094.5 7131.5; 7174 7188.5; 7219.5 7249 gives 0.02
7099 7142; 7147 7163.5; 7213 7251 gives -0.05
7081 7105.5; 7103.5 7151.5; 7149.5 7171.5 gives -0.08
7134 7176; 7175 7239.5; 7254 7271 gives 0.04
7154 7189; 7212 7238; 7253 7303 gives 0.02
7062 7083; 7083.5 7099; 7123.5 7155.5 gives 0.18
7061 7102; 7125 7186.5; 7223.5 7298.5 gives -0.04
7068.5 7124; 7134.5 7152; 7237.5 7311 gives -0.02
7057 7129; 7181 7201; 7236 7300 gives 0.04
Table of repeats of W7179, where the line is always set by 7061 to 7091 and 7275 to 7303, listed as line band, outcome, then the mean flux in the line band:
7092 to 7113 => 0.5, 34.9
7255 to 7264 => 0.5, 35.5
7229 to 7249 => 0.5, 36.3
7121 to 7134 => 0.1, 35.6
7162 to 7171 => 0.3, 35.3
